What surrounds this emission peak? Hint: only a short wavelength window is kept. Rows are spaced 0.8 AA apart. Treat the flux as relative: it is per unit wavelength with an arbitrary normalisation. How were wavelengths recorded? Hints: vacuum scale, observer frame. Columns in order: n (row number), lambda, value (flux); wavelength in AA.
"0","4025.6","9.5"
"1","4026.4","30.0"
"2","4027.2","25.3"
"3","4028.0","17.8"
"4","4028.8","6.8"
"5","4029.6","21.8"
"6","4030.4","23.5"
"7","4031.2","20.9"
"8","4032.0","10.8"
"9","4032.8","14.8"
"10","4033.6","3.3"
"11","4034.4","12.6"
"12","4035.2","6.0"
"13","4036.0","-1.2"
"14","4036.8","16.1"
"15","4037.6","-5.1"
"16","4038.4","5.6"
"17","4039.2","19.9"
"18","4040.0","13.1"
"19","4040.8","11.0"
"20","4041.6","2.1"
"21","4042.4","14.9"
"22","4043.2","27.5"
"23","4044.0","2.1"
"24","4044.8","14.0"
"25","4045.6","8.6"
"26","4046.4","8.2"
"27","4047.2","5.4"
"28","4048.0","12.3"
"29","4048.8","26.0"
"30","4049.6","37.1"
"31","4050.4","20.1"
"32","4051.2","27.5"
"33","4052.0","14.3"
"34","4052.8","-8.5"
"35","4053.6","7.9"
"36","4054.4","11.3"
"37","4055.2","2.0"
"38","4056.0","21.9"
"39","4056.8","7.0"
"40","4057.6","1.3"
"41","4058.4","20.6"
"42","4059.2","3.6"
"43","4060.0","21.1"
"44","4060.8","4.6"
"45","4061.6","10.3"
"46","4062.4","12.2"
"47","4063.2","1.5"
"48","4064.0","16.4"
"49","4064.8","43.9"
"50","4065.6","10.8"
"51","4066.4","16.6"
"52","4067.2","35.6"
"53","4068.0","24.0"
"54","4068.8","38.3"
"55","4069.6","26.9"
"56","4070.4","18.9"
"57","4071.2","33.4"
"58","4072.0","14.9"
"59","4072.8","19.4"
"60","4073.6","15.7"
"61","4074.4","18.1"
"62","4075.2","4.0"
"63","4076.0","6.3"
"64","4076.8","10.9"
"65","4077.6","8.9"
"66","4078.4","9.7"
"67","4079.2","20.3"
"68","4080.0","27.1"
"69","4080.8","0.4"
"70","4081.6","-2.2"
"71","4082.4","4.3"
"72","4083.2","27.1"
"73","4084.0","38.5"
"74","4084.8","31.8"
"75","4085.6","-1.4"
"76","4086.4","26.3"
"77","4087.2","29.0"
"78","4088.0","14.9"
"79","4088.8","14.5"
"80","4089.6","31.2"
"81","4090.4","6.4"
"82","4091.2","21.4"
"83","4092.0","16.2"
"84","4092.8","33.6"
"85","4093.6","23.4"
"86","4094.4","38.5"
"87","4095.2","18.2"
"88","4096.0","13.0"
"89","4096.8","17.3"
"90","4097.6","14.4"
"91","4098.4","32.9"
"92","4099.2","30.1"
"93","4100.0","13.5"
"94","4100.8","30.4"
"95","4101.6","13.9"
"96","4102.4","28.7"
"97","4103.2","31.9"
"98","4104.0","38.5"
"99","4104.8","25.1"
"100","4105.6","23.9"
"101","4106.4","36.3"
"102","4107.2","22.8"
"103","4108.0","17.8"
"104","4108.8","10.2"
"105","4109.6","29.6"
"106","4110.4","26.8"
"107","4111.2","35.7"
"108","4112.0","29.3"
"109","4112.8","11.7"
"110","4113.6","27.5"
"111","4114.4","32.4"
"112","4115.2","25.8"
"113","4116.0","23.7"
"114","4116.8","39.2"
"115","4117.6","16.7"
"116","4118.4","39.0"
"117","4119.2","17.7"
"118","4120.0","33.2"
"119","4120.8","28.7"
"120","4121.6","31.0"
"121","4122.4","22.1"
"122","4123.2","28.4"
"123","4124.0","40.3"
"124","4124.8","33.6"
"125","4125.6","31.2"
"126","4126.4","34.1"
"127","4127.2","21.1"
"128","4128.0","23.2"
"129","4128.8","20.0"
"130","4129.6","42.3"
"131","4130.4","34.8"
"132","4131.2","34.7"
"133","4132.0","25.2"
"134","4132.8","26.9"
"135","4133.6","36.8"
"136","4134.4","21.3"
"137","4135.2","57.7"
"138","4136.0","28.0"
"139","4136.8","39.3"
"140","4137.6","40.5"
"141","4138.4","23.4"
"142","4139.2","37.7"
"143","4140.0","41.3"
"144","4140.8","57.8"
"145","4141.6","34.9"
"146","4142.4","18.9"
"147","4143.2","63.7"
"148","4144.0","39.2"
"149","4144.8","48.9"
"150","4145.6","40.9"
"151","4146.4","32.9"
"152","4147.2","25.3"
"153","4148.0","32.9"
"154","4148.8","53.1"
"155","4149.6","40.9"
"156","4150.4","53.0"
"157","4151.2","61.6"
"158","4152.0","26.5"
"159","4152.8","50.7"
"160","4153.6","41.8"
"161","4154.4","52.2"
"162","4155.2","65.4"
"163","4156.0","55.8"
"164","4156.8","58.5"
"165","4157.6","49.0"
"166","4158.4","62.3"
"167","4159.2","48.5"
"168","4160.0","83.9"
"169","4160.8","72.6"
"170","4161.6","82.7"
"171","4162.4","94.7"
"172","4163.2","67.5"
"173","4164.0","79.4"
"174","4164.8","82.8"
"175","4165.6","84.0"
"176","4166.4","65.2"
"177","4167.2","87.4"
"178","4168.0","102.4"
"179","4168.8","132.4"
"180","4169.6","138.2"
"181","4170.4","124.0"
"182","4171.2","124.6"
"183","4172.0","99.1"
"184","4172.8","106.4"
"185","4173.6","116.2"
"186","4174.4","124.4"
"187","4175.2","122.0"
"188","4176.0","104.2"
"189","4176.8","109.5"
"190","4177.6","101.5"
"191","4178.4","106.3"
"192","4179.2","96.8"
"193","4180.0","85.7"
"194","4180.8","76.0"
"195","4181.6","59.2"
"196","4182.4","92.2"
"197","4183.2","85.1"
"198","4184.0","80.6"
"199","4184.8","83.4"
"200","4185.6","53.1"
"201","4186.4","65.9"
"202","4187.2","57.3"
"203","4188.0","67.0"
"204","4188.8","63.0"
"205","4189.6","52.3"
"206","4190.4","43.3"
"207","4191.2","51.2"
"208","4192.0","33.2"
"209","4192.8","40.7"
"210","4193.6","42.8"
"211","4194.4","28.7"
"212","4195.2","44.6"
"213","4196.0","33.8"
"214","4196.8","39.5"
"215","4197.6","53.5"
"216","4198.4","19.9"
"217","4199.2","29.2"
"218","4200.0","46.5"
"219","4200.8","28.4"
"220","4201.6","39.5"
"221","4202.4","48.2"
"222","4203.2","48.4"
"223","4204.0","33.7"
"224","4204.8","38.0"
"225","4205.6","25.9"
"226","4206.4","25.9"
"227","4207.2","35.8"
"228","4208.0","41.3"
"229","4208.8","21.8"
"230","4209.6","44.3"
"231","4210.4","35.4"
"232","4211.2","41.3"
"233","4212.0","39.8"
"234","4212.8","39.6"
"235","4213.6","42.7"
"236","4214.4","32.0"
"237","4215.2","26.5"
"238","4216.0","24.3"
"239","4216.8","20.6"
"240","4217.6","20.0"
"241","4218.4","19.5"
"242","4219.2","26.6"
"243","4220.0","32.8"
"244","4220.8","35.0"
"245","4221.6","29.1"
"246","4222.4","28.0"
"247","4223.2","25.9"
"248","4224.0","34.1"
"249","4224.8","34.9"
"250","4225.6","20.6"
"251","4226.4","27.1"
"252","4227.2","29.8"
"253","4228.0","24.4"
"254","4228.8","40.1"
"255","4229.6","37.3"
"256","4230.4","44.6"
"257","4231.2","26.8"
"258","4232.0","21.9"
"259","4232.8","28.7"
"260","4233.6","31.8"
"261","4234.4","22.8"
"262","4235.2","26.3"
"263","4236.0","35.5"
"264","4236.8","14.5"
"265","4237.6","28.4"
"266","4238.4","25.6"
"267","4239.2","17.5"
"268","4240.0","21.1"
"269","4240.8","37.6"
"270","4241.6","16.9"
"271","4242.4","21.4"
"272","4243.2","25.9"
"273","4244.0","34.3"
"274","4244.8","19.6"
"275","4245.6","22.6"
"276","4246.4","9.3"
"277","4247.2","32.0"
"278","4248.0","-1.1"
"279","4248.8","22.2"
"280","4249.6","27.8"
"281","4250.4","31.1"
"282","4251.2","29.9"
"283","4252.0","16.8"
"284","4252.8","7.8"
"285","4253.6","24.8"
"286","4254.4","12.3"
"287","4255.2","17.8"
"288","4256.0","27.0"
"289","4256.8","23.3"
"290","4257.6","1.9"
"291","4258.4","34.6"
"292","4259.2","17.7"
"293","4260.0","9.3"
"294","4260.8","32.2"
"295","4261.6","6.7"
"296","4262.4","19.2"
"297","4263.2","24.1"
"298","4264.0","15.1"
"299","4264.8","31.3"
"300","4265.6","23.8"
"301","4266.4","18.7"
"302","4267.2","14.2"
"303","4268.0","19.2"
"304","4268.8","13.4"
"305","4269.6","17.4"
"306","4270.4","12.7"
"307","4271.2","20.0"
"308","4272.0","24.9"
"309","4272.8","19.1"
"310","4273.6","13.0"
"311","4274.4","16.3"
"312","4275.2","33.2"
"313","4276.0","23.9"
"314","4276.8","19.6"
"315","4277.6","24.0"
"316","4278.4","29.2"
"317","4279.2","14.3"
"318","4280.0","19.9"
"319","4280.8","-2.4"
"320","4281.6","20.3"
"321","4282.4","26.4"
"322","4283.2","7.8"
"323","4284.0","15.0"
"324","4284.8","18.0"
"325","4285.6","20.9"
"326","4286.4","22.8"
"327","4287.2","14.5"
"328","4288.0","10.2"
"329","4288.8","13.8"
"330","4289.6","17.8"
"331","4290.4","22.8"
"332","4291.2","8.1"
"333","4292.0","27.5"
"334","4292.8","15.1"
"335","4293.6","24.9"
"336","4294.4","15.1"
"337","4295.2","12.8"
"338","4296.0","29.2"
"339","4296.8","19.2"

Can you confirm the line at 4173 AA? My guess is C IV 1549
